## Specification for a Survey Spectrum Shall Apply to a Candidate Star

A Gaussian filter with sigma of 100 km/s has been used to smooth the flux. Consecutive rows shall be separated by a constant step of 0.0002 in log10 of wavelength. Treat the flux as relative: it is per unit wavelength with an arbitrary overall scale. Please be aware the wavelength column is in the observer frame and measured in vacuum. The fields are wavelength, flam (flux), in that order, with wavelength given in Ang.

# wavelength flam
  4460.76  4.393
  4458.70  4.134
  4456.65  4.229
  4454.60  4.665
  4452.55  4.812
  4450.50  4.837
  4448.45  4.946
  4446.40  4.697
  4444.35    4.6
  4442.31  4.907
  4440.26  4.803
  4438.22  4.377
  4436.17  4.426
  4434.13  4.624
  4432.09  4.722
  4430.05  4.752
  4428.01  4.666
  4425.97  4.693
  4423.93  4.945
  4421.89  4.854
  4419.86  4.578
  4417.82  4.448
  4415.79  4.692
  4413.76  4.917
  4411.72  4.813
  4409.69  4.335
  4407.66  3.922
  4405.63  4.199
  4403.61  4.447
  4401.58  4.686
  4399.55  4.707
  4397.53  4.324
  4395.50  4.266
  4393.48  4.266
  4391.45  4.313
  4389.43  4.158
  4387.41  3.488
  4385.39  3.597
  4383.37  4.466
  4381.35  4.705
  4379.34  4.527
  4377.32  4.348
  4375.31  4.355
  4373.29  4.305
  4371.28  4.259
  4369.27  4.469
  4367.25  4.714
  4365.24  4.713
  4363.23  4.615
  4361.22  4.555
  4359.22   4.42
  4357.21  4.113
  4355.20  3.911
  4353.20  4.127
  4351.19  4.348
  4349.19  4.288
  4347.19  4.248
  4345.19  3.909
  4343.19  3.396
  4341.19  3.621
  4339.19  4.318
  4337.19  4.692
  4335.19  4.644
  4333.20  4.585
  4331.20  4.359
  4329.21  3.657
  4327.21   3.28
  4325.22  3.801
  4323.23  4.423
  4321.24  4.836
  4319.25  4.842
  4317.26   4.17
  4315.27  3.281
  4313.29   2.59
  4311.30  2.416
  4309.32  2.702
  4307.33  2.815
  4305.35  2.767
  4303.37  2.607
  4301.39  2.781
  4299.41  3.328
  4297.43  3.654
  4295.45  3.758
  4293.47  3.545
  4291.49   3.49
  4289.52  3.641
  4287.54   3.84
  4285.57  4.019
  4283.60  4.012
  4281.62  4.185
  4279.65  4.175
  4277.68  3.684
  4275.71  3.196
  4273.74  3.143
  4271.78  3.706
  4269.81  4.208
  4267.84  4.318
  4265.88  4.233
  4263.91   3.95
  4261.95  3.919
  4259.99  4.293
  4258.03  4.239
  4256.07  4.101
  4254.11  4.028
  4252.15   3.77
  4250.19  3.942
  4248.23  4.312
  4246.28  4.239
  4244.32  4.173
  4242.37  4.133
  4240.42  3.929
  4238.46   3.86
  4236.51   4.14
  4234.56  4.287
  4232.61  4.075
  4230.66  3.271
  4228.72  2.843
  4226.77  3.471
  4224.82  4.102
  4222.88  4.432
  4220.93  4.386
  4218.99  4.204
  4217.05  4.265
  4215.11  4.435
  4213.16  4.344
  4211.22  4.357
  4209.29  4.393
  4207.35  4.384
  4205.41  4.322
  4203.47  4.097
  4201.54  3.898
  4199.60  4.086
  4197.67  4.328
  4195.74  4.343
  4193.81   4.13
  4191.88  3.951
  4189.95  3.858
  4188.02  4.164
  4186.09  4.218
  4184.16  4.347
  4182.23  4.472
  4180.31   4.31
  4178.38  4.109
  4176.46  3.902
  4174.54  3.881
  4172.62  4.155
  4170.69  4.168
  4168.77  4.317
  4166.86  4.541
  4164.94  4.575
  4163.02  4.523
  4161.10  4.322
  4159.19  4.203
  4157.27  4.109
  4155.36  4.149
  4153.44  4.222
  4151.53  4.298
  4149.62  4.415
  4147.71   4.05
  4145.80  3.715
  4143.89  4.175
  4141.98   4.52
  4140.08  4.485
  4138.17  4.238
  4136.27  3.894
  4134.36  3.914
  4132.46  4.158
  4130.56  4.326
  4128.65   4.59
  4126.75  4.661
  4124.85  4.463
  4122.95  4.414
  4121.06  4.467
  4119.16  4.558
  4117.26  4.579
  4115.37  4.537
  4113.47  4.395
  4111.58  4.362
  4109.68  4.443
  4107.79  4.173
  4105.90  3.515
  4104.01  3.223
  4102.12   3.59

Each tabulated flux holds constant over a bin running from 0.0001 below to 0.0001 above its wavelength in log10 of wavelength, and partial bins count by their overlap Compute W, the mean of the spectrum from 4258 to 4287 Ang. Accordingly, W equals 3.94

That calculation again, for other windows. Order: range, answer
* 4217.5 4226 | 4.26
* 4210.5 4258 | 4.05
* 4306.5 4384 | 4.1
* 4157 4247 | 4.15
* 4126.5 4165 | 4.25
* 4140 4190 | 4.23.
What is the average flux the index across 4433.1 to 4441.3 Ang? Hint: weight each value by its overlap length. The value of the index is 4.56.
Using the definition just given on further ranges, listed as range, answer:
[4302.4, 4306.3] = 2.69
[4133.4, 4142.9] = 4.21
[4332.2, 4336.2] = 4.62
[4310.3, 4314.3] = 2.51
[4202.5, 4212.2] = 4.31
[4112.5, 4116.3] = 4.46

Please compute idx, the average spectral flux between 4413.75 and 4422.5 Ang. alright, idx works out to 4.67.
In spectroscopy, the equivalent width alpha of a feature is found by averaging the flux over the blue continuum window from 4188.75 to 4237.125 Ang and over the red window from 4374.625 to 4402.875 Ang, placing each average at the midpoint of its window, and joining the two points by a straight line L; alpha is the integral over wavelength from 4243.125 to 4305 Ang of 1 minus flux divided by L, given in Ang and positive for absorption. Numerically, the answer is 5.3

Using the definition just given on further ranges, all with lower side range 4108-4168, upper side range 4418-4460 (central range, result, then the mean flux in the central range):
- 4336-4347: 1.3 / 4.02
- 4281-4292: 1.5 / 3.87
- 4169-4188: 0.8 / 4.18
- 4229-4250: 2.1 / 4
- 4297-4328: 7.8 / 3.39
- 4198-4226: 1.0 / 4.26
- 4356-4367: 0.2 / 4.49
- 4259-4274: 1.5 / 4.01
